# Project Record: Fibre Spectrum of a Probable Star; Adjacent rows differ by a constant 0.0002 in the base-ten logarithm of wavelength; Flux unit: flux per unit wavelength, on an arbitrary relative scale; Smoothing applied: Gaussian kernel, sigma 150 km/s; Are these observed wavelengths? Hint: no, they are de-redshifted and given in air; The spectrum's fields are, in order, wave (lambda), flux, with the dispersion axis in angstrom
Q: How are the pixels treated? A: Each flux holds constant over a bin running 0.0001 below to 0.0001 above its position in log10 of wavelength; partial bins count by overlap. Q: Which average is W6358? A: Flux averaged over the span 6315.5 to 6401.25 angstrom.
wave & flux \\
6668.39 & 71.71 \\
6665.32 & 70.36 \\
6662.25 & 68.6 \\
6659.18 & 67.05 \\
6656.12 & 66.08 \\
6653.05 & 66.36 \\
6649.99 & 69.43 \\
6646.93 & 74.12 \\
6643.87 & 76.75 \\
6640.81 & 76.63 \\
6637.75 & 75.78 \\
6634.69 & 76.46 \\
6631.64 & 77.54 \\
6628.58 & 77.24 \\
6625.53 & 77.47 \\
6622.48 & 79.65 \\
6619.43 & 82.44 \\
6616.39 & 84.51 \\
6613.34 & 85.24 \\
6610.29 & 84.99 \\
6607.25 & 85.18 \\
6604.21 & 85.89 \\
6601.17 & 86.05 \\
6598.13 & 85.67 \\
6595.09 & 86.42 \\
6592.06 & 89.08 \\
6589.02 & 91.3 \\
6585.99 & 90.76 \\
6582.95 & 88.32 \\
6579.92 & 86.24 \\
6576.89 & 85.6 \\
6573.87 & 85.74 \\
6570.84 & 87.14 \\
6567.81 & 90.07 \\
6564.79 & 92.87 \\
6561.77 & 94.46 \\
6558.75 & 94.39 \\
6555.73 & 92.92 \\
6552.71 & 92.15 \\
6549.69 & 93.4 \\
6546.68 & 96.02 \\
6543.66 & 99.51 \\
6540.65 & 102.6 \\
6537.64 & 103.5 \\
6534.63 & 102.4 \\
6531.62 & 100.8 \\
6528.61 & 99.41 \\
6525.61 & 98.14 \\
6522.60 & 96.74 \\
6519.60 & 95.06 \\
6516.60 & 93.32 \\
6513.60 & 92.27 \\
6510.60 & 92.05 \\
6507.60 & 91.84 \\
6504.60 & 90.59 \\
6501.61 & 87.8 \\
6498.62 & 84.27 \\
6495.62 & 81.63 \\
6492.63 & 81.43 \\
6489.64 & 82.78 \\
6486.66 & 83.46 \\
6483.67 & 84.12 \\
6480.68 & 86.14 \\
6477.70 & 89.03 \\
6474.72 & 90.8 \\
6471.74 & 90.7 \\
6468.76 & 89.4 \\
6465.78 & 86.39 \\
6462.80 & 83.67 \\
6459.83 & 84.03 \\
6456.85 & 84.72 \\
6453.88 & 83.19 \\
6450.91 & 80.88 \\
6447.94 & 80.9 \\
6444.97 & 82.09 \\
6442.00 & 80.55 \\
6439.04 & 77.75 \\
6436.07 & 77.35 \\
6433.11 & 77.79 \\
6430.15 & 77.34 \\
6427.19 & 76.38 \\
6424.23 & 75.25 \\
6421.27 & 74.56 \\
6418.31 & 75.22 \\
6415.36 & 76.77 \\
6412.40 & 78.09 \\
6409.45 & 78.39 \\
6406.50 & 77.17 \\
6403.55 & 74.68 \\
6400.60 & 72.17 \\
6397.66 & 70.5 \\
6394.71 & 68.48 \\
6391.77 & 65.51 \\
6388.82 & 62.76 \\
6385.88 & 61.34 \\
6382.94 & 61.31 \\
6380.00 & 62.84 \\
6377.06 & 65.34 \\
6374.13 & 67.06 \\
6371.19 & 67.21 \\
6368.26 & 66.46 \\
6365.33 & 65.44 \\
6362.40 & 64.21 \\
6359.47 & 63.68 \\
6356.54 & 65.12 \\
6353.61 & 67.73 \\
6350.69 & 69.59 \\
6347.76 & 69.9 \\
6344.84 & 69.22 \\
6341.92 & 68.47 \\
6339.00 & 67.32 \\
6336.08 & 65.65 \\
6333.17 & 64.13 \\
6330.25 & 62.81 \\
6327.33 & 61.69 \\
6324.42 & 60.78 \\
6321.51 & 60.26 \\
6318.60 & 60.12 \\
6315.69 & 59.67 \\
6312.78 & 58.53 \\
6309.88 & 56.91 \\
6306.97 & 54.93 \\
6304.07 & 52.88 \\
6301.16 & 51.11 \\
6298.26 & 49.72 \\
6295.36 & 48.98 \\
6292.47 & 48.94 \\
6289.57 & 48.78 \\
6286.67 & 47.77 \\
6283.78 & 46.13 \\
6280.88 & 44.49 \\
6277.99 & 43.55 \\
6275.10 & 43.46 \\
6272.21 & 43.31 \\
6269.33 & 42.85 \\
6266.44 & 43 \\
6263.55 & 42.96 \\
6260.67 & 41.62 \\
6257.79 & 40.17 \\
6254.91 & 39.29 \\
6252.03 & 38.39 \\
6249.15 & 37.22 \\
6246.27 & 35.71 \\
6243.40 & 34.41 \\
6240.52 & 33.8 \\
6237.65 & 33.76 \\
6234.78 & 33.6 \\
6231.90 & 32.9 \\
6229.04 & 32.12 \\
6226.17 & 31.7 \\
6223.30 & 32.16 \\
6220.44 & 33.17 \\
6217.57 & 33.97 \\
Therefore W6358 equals 65.2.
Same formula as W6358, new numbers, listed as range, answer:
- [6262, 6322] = 49.8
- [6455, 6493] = 86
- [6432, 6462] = 81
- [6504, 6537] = 96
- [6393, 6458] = 77.2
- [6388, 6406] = 69.7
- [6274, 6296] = 46.5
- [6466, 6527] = 89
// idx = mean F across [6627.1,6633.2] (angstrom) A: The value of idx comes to 77.4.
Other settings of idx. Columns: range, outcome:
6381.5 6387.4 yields 61.4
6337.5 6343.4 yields 67.9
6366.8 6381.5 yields 65.8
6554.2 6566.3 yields 93.7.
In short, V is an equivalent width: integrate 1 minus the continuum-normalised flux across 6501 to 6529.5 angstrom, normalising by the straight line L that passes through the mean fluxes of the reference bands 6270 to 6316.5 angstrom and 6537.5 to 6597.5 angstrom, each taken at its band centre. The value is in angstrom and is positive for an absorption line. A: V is -3.4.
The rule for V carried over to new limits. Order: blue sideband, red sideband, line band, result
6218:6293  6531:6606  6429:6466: -4.92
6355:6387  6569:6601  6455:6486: -4.73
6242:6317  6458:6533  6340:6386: -2.58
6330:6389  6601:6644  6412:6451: -4.45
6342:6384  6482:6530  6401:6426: -0.55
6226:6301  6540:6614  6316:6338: -4.83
